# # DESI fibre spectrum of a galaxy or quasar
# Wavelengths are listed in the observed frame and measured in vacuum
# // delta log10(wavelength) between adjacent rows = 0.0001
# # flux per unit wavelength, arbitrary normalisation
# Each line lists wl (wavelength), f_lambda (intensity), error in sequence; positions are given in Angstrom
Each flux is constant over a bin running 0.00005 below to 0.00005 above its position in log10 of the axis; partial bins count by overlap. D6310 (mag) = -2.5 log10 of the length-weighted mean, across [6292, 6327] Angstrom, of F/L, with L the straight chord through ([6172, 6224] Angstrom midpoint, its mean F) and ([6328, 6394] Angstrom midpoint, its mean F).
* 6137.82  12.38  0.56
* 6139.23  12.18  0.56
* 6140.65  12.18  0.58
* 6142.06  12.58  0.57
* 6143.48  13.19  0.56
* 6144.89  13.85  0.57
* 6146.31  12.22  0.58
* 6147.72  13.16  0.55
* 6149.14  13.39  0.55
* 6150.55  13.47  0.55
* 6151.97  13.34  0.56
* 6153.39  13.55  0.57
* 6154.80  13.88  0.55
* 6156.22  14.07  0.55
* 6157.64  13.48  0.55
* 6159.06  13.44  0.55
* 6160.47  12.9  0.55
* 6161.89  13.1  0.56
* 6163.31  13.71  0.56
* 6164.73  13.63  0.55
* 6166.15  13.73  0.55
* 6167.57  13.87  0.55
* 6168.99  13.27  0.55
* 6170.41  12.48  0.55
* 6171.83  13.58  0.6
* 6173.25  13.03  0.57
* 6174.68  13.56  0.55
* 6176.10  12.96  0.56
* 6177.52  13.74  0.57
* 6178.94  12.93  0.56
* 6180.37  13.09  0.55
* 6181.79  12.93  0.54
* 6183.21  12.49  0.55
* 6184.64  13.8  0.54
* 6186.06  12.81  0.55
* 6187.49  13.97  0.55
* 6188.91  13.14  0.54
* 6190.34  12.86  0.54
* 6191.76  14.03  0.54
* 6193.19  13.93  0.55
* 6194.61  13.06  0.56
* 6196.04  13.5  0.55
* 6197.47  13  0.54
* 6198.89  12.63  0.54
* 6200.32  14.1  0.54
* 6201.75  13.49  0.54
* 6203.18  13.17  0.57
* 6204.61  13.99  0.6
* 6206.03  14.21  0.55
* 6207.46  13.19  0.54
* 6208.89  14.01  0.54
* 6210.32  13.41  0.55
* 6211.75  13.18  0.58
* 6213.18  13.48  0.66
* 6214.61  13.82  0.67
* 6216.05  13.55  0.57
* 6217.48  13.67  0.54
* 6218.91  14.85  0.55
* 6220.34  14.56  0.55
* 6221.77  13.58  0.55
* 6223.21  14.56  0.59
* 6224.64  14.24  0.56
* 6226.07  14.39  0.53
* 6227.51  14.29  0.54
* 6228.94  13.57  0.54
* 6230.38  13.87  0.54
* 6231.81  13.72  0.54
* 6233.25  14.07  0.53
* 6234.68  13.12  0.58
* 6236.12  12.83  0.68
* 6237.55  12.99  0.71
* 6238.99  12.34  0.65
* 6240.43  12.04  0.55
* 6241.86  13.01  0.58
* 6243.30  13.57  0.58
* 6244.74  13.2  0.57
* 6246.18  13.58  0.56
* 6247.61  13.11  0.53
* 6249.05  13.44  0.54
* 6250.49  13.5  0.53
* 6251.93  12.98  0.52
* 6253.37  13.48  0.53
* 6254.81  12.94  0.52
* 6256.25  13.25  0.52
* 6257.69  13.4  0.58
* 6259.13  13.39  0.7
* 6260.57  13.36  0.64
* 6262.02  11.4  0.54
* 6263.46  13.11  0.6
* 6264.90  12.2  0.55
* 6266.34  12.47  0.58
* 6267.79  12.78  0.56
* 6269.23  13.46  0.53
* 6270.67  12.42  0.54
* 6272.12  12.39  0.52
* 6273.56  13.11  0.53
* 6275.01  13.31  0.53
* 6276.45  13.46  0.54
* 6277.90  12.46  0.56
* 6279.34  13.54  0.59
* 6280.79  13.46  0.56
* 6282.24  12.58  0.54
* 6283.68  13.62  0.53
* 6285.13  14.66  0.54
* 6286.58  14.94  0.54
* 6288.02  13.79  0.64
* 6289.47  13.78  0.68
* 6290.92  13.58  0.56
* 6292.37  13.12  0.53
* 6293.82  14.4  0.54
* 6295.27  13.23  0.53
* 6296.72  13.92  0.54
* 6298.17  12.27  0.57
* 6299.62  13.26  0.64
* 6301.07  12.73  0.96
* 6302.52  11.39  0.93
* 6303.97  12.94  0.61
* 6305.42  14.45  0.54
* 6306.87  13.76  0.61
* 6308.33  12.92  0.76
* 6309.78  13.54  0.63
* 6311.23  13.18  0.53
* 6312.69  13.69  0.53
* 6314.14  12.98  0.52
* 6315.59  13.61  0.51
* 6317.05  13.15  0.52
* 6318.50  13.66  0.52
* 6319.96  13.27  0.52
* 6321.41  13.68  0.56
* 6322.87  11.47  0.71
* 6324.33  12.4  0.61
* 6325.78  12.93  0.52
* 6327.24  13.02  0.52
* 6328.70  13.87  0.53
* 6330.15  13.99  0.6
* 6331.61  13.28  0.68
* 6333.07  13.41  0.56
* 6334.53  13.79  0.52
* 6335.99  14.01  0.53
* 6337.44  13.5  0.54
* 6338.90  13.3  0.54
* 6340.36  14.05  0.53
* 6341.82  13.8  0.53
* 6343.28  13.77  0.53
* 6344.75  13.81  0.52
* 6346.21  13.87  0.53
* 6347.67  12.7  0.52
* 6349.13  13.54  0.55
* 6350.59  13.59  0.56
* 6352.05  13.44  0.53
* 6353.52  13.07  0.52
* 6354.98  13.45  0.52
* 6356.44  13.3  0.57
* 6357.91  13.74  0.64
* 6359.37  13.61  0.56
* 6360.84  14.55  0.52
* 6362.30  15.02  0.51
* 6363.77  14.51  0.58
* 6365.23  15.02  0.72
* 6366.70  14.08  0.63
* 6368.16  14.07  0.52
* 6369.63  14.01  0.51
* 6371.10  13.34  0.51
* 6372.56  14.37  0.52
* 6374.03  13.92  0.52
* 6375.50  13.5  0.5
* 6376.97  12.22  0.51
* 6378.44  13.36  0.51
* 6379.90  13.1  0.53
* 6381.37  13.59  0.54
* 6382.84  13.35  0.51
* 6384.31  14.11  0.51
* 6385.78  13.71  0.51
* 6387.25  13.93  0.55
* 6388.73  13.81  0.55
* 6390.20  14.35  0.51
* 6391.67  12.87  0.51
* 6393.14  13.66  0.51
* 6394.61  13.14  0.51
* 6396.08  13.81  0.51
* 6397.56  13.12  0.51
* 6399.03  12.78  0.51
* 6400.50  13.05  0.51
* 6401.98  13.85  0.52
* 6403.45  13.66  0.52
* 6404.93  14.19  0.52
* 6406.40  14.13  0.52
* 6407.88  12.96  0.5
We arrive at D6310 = 0.04 mag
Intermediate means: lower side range 13.5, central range 13.2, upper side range 13.7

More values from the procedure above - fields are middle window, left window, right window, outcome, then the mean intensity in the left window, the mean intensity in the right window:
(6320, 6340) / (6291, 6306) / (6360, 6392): 0.01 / 13.2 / 13.9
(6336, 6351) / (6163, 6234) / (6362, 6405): 0.00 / 13.6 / 13.7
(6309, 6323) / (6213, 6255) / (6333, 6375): 0.04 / 13.6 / 13.8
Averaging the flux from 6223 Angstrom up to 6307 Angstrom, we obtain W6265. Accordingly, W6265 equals 13.3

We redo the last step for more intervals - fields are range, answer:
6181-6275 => 13.4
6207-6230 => 13.9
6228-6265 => 13.2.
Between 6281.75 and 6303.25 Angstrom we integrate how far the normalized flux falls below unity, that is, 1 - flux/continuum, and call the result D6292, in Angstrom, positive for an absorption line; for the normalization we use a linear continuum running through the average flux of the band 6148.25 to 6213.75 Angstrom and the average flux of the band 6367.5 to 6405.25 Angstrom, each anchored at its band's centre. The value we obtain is 0.1 Angstrom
